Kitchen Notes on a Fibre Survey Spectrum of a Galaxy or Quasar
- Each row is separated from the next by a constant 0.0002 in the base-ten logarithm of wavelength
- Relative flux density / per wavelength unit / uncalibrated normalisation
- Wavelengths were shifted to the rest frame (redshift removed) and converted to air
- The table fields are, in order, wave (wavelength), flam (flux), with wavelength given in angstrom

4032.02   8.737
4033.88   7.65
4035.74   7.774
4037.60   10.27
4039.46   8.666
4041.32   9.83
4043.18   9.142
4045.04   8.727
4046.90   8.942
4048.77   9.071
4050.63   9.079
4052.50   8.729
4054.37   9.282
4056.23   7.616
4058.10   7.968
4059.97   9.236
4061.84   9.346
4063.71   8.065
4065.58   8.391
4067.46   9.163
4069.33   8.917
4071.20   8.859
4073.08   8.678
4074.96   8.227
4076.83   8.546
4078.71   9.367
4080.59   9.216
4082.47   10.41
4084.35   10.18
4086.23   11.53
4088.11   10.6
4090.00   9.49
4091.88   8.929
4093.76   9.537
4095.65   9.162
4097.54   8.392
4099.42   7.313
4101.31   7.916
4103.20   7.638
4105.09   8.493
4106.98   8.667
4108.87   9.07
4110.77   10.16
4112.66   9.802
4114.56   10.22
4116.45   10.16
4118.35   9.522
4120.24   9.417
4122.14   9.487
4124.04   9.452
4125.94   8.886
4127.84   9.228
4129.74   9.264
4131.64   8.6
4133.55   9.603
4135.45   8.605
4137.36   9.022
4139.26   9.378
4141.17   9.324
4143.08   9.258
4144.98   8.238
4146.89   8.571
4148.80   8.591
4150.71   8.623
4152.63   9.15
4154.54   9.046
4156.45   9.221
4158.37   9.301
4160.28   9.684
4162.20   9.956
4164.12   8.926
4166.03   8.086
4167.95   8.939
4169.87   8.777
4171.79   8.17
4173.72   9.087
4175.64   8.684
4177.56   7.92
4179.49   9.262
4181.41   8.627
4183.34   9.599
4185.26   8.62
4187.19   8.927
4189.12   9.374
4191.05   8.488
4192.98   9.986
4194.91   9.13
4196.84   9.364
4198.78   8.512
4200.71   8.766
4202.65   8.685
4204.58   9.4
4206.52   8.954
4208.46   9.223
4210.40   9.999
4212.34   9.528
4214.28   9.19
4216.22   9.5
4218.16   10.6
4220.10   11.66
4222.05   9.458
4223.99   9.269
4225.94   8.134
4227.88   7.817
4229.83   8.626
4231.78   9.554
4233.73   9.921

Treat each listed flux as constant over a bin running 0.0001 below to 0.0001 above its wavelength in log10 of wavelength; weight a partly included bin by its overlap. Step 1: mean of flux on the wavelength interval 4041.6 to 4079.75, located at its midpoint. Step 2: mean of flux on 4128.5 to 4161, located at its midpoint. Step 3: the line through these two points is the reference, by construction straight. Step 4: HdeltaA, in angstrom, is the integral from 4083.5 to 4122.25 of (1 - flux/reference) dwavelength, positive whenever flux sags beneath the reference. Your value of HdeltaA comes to -1.77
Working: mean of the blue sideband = 8.79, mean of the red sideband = 9.03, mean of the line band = 9.31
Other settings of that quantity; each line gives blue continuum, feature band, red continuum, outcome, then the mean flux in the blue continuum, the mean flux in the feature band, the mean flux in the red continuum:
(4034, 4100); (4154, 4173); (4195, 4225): 0.6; 9.04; 9.01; 9.46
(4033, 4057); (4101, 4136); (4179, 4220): -0.6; 8.84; 9.2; 9.28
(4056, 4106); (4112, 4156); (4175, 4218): -0.8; 8.95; 9.19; 9.11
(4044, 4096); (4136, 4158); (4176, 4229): 0.5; 9.12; 8.95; 9.18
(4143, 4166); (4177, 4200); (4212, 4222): 1.4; 9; 9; 10.1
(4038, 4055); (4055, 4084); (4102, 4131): 1.0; 9.09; 8.84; 9.28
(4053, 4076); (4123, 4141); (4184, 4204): -0.6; 8.65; 9.12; 9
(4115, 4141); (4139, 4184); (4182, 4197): 1.5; 9.3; 8.92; 9.16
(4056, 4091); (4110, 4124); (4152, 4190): -1.1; 9.18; 9.8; 8.97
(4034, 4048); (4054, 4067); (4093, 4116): 0.6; 8.97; 8.55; 8.89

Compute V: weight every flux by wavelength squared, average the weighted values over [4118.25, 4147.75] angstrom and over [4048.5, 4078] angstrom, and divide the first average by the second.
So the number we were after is 1.1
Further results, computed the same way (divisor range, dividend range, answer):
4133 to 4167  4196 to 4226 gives 1.08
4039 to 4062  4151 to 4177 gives 1.07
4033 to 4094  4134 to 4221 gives 1.06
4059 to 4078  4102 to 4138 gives 1.08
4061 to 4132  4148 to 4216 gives 1.03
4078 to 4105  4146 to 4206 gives 1.01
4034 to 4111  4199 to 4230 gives 1.11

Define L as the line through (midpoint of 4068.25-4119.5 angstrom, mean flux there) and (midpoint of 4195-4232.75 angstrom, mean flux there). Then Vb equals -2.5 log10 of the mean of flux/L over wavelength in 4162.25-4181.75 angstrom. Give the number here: 0.07 mag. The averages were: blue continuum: 9.22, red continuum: 9.27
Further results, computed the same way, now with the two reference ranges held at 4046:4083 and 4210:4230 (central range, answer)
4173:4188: 0.05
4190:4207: 0.04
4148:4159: 0.03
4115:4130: -0.05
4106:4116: -0.07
